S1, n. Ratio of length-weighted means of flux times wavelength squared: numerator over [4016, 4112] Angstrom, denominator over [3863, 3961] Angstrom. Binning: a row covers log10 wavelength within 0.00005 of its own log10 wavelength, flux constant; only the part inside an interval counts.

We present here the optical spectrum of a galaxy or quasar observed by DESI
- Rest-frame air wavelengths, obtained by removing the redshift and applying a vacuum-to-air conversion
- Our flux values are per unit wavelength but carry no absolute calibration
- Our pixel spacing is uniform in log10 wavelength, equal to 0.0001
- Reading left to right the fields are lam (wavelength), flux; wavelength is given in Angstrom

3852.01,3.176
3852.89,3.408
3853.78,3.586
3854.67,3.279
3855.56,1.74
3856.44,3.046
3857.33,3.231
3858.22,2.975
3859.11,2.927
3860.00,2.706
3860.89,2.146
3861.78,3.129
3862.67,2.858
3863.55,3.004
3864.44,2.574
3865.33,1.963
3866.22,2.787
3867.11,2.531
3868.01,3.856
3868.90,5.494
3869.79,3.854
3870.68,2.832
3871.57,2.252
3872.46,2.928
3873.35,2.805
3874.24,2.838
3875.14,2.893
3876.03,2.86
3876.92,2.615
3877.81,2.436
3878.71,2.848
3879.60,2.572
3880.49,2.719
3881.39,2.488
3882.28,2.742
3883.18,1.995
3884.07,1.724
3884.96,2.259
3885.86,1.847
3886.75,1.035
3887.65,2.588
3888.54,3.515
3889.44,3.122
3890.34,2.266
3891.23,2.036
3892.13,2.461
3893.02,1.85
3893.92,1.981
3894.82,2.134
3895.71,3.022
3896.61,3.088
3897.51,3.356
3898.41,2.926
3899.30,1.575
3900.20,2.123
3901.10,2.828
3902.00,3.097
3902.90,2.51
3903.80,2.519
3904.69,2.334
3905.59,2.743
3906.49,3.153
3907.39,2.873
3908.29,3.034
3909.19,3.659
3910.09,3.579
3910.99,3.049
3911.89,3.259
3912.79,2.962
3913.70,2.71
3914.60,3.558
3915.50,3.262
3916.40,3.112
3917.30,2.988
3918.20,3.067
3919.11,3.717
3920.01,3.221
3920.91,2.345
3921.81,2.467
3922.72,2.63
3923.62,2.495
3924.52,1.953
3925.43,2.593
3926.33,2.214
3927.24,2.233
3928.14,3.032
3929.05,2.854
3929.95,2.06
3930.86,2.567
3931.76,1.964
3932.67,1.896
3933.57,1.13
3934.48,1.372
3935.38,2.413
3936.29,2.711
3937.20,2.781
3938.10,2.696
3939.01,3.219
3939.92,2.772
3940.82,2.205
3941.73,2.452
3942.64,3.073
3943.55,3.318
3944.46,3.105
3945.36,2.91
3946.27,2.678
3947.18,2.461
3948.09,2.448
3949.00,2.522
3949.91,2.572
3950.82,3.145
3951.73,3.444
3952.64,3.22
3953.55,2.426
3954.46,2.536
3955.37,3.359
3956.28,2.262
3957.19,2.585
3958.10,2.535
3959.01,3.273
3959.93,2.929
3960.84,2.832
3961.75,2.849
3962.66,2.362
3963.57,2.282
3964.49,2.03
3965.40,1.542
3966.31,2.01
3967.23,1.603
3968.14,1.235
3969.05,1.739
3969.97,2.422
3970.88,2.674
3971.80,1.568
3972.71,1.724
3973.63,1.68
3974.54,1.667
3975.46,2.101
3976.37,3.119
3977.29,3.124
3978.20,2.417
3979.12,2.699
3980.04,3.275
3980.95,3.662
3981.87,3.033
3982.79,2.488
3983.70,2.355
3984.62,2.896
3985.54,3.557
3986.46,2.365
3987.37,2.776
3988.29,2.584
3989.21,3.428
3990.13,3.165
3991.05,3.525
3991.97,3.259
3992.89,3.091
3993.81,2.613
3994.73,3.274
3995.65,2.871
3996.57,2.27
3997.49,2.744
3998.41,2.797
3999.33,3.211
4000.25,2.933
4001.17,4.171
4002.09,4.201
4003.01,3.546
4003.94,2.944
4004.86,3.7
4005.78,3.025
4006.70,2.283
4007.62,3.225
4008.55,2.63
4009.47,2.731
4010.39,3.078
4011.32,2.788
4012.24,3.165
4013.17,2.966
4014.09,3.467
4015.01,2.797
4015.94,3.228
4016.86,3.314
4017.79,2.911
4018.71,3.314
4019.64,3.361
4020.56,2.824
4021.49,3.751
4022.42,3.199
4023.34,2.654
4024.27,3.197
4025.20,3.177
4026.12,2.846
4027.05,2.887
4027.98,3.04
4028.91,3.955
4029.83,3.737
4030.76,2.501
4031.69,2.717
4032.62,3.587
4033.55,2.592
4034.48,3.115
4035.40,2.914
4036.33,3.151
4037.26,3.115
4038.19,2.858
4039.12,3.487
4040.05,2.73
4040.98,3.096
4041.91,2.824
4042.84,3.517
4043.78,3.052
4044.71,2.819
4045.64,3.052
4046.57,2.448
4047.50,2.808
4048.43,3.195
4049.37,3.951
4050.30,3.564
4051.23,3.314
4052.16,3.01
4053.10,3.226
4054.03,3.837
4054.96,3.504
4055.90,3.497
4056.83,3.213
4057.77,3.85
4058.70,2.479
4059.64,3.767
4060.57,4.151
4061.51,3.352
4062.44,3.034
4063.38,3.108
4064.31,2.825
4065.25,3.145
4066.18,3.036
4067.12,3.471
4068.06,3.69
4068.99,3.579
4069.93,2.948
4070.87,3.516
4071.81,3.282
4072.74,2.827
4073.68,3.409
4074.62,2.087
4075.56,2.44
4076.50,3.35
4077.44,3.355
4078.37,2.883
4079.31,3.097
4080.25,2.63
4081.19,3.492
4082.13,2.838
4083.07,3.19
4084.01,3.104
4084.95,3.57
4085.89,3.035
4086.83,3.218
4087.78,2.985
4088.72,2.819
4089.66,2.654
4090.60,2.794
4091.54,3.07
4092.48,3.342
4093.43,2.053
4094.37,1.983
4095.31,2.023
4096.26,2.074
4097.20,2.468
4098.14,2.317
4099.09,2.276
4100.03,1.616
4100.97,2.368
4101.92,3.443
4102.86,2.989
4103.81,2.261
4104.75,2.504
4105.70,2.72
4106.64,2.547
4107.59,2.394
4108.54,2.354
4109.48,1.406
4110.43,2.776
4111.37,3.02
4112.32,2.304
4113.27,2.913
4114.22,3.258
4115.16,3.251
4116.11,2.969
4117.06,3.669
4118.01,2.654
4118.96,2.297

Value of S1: 1.20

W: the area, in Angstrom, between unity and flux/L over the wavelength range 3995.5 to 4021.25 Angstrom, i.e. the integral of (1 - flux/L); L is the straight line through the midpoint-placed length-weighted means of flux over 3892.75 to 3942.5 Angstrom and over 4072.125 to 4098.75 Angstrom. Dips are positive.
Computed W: -3.2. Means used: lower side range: 2.67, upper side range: 2.82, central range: 3.1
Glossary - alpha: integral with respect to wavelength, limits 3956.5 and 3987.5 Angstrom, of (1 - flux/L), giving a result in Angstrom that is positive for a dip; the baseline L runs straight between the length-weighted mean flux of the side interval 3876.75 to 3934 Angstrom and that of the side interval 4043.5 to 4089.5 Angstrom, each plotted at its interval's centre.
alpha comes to 4.3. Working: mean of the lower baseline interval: 2.61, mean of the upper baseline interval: 3.18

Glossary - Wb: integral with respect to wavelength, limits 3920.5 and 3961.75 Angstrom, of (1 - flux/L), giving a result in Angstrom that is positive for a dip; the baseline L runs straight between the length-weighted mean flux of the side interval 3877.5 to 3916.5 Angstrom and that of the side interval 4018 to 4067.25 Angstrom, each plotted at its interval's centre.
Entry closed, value 3.2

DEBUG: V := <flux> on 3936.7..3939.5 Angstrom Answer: 2.89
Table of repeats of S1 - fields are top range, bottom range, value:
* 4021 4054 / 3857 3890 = 1.23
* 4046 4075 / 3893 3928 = 1.26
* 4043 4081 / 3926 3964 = 1.30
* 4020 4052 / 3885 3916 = 1.23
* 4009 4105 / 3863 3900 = 1.25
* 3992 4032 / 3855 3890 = 1.22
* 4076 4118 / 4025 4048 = 0.93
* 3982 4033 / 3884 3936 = 1.24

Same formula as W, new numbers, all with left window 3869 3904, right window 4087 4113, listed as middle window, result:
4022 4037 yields -3.2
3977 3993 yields -2.7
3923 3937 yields 1.7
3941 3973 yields 0.5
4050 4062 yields -4.3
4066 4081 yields -3.5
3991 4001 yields -1.7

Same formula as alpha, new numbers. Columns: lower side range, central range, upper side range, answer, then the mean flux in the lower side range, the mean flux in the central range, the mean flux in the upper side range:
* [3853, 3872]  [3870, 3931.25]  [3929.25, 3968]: 2.4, 3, 2.67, 2.53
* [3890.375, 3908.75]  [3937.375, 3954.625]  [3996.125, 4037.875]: -0.1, 2.58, 2.8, 3.11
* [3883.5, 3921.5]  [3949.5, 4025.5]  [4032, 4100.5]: 1.9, 2.72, 2.82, 3.04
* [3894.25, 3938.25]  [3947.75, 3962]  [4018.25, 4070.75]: 0.2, 2.69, 2.81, 3.2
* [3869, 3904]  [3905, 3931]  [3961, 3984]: -4.1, 2.58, 2.87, 2.31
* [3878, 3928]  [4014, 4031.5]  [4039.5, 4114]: -1.8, 2.66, 3.15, 2.95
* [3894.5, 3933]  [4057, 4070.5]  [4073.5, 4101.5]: -2.8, 2.77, 3.31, 2.74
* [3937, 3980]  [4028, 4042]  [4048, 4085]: -0.3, 2.53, 3.1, 3.24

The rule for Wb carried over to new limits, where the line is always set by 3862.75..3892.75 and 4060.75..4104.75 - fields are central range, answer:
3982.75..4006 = -2.27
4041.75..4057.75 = -2.17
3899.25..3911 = -0.47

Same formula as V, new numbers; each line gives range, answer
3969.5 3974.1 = 2.01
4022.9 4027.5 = 2.95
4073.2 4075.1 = 2.74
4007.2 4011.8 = 2.89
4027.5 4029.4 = 3.5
